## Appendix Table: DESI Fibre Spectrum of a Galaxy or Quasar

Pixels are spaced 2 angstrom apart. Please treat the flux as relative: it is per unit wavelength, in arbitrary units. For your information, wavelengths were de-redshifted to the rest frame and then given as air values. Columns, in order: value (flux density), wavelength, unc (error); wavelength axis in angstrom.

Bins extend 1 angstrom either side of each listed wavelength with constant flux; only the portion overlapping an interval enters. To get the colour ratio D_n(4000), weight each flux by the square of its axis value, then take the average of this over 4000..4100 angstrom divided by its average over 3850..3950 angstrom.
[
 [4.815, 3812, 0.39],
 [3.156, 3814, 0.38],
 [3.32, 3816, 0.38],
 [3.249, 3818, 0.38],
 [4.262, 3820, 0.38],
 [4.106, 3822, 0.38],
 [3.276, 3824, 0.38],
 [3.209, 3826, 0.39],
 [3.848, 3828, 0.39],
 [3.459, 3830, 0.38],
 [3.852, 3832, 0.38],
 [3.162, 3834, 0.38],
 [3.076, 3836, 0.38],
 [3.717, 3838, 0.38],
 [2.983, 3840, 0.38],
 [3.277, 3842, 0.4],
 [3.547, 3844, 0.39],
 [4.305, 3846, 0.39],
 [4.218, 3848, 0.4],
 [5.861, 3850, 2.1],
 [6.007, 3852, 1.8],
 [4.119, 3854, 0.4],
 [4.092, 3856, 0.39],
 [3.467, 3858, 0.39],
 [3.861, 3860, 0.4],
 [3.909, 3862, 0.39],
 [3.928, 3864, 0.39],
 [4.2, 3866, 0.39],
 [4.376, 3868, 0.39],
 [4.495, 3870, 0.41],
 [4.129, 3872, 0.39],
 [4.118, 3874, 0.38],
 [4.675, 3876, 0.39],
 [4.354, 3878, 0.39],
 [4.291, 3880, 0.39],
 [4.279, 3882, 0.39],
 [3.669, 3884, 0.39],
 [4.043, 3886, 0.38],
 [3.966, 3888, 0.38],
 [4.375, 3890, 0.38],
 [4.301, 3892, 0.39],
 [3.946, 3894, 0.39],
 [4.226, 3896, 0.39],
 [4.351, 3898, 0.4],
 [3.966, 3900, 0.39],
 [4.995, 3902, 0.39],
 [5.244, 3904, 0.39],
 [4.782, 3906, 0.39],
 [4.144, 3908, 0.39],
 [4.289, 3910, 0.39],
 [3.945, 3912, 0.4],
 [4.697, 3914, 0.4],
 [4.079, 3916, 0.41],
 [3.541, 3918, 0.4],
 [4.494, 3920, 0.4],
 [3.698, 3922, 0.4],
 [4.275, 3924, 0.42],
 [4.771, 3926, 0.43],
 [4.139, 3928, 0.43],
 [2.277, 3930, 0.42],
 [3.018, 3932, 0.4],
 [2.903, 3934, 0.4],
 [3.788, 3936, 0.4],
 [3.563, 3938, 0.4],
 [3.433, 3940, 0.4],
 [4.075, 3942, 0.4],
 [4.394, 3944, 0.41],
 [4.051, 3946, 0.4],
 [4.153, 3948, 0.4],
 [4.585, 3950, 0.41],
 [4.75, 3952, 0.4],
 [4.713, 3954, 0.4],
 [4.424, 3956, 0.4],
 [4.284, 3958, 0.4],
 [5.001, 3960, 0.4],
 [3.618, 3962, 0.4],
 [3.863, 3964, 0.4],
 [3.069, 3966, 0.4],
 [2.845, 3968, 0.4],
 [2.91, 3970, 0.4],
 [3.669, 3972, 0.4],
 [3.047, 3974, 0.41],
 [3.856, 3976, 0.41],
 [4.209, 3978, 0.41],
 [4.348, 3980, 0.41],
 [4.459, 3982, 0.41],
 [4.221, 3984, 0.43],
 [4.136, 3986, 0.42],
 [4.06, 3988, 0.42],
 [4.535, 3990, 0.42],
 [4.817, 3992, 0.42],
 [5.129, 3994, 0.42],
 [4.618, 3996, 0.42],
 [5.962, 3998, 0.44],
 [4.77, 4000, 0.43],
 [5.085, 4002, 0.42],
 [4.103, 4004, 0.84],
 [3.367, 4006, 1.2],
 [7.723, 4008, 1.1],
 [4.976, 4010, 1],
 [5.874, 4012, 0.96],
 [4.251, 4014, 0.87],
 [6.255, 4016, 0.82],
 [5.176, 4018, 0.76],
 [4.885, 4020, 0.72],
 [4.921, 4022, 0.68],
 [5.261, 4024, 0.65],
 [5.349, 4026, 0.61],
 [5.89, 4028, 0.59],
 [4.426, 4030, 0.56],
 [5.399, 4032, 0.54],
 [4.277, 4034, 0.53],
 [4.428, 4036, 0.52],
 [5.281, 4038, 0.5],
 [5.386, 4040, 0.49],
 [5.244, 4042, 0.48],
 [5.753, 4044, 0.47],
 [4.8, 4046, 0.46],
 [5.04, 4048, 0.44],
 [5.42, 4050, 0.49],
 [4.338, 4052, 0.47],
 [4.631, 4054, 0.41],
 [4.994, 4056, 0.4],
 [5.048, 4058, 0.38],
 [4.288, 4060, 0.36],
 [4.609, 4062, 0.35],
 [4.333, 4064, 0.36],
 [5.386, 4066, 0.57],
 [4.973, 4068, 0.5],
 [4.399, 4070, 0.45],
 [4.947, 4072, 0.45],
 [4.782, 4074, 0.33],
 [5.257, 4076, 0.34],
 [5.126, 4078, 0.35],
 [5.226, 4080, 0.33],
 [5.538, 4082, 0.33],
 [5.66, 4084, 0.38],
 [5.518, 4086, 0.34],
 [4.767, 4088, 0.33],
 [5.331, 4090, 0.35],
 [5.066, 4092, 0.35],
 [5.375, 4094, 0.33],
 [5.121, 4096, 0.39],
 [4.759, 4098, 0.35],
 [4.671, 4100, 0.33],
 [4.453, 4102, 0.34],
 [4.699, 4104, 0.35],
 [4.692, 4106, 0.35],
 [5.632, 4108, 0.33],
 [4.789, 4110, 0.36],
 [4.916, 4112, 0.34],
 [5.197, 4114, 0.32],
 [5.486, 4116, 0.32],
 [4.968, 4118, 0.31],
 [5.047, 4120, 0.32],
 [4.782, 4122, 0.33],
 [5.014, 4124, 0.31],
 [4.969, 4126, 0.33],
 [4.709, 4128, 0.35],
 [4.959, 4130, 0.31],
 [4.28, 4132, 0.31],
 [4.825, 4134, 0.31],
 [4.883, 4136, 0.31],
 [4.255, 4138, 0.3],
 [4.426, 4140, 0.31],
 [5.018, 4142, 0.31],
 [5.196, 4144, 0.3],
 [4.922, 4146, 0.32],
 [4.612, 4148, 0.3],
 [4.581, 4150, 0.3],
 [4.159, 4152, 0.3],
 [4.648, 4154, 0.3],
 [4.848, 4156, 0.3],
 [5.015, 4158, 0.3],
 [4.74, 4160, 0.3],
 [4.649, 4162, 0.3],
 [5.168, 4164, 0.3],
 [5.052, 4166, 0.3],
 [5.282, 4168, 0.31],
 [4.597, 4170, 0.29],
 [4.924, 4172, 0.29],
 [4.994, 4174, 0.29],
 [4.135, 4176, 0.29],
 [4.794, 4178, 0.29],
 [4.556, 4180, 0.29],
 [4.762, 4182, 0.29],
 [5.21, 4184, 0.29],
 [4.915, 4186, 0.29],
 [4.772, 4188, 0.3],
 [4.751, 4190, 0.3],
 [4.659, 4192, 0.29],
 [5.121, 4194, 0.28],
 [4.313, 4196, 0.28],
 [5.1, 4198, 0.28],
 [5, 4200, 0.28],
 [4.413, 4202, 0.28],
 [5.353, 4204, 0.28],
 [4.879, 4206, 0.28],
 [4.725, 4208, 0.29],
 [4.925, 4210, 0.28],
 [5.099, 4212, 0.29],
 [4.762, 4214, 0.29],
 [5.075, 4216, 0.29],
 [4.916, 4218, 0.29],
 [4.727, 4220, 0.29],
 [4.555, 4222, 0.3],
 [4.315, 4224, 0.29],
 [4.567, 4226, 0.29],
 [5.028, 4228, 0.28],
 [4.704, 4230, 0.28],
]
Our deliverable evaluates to 1.32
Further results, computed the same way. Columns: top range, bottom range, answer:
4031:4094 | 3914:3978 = 1.37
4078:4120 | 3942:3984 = 1.36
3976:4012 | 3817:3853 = 1.33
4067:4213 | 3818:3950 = 1.38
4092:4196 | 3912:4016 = 1.25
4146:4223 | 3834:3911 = 1.34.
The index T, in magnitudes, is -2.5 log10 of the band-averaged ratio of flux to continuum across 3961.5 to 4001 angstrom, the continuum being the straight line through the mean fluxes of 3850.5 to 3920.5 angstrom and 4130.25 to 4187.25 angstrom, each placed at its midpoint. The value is 0.09 mag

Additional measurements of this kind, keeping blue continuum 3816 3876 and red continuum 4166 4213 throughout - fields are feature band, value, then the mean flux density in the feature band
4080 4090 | -0.172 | 5.35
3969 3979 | 0.205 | 3.54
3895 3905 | -0.120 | 4.56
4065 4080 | -0.106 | 5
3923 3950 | 0.106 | 3.79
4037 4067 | -0.113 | 4.97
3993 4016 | -0.178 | 5.13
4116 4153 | -0.018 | 4.78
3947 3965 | -0.038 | 4.38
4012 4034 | -0.175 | 5.17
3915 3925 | 0.031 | 4.02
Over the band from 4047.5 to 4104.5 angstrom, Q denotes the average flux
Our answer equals 4.96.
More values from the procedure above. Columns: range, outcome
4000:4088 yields 5.05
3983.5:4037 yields 4.97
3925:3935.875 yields 3.45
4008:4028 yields 5.38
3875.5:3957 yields 4.13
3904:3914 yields 4.43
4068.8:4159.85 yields 4.92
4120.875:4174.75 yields 4.8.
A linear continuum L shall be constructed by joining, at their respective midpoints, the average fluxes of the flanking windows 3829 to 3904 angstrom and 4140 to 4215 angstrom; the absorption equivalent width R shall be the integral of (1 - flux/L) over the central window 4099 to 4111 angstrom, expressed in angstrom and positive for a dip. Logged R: -0.4 angstrom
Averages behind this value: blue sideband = 4.11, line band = 4.82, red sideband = 4.82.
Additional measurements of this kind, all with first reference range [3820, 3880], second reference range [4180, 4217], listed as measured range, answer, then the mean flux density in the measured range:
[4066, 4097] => -3.9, 5.15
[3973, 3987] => 0.9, 4.04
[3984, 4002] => -1.6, 4.74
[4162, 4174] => -0.4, 4.97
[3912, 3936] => 2.1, 3.81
